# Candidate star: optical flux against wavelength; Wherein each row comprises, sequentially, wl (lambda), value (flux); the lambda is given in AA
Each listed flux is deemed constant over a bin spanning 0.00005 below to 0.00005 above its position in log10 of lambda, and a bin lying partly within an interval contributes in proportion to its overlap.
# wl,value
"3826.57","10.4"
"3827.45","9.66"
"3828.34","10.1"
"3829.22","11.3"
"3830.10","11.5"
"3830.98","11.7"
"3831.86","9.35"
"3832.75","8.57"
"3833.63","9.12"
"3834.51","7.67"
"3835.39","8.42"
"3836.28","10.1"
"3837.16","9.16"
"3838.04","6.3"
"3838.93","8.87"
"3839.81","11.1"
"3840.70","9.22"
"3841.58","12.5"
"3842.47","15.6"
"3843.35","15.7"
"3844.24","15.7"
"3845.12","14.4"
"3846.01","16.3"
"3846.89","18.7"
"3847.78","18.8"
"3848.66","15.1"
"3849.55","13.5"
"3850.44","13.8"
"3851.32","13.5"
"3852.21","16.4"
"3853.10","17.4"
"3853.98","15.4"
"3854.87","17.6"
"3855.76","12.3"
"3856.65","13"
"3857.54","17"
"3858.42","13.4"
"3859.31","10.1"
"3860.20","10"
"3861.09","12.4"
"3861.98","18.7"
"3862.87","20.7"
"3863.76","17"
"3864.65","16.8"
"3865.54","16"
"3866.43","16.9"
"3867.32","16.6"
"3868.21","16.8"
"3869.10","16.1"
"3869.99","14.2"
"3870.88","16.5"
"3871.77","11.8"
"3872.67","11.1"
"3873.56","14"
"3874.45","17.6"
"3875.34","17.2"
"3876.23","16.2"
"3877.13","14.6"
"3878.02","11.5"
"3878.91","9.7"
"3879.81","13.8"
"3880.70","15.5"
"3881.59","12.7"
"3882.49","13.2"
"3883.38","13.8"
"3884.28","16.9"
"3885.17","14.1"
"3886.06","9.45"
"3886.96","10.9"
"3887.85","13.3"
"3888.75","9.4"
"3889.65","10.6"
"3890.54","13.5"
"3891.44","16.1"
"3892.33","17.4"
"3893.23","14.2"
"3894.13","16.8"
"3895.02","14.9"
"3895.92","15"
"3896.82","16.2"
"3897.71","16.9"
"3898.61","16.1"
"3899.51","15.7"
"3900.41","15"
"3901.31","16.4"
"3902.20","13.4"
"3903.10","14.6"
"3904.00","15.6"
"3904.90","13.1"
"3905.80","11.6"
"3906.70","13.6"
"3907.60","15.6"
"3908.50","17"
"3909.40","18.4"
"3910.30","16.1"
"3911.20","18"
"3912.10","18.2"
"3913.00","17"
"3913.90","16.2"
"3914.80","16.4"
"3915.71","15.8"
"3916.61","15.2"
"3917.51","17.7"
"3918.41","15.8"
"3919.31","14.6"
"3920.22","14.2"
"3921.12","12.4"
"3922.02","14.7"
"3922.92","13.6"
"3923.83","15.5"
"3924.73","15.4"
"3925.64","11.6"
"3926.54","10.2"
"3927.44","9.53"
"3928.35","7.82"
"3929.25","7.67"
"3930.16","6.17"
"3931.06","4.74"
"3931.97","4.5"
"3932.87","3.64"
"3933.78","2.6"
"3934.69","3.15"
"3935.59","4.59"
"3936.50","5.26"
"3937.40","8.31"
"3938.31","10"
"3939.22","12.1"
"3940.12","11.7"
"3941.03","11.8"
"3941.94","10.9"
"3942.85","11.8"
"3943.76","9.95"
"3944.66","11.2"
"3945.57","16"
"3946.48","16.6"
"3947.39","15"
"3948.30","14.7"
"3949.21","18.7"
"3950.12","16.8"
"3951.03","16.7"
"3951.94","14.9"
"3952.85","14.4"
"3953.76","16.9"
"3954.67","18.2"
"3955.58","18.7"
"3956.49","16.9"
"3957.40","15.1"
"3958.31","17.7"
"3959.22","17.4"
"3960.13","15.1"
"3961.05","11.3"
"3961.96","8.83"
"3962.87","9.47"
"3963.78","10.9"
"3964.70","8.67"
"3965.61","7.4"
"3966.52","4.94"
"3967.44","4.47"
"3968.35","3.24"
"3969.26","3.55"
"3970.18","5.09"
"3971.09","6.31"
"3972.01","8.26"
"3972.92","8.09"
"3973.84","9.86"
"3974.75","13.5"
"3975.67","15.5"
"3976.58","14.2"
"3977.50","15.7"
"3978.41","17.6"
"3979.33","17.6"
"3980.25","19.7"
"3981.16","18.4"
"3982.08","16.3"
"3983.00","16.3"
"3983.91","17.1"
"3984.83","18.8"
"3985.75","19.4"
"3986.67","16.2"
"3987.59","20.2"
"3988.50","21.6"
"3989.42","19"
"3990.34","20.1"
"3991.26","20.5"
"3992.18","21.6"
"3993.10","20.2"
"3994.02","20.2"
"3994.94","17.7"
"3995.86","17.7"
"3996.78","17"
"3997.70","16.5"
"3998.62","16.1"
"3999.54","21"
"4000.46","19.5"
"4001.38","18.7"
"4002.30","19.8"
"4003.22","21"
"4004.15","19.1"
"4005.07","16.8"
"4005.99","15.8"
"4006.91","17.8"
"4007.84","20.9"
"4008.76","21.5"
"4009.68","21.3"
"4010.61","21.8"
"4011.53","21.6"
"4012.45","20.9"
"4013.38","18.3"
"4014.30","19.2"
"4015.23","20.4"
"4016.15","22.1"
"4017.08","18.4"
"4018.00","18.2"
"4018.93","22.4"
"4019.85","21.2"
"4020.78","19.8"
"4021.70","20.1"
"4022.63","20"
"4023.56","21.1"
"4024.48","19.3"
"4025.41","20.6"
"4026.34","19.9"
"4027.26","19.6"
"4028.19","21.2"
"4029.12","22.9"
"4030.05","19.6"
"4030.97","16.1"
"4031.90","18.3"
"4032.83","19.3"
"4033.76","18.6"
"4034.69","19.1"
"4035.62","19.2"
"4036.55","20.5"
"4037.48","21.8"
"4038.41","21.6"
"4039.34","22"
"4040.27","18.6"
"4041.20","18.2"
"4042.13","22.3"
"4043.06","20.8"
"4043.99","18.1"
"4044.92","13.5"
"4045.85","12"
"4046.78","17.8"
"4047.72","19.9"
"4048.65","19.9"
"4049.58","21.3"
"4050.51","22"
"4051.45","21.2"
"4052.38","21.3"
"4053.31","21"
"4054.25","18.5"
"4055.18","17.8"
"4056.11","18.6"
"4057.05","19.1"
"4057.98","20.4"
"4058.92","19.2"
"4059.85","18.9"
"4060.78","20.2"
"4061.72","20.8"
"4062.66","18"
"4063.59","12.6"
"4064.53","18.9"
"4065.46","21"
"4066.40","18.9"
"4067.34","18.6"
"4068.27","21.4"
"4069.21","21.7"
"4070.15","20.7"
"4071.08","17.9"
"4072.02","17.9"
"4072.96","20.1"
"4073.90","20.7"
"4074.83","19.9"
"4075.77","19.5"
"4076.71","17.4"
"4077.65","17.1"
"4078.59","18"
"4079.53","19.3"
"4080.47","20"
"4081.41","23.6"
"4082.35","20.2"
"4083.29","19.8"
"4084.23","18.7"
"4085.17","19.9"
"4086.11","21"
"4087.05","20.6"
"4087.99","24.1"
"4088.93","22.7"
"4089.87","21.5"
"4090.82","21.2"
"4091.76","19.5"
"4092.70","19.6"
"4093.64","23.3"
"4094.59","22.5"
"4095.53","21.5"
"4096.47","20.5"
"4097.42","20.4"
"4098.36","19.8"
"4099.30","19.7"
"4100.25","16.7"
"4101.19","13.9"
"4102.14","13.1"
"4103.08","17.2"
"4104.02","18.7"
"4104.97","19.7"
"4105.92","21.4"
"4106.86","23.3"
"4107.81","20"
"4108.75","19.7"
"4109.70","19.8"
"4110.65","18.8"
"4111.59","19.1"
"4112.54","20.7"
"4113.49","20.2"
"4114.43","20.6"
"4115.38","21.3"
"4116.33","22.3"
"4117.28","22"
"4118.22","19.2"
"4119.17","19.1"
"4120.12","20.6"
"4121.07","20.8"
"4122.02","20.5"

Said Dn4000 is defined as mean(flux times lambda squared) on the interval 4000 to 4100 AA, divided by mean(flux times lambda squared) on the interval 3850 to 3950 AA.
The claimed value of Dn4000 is 1.57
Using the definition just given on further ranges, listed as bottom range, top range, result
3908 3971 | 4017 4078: 1.70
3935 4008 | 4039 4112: 1.40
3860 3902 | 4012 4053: 1.45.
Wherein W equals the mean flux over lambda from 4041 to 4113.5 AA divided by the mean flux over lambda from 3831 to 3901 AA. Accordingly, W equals 1.40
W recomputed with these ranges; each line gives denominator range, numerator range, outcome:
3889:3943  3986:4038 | 1.53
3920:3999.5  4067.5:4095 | 1.54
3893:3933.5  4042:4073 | 1.39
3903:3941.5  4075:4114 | 1.64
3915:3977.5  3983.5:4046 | 1.70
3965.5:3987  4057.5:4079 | 1.53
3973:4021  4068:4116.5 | 1.07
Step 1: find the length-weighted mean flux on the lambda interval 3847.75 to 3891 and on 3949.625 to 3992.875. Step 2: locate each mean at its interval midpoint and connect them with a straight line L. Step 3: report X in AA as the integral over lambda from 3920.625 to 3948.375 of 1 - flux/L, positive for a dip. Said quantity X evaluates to 8.3 AA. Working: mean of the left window 14.4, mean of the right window 14.3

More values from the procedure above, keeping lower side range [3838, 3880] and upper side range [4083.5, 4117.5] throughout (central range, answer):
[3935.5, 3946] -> 3.8 AA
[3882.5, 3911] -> 1.7 AA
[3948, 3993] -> 7.4 AA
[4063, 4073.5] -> 0.2 AA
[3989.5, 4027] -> -3.4 AA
